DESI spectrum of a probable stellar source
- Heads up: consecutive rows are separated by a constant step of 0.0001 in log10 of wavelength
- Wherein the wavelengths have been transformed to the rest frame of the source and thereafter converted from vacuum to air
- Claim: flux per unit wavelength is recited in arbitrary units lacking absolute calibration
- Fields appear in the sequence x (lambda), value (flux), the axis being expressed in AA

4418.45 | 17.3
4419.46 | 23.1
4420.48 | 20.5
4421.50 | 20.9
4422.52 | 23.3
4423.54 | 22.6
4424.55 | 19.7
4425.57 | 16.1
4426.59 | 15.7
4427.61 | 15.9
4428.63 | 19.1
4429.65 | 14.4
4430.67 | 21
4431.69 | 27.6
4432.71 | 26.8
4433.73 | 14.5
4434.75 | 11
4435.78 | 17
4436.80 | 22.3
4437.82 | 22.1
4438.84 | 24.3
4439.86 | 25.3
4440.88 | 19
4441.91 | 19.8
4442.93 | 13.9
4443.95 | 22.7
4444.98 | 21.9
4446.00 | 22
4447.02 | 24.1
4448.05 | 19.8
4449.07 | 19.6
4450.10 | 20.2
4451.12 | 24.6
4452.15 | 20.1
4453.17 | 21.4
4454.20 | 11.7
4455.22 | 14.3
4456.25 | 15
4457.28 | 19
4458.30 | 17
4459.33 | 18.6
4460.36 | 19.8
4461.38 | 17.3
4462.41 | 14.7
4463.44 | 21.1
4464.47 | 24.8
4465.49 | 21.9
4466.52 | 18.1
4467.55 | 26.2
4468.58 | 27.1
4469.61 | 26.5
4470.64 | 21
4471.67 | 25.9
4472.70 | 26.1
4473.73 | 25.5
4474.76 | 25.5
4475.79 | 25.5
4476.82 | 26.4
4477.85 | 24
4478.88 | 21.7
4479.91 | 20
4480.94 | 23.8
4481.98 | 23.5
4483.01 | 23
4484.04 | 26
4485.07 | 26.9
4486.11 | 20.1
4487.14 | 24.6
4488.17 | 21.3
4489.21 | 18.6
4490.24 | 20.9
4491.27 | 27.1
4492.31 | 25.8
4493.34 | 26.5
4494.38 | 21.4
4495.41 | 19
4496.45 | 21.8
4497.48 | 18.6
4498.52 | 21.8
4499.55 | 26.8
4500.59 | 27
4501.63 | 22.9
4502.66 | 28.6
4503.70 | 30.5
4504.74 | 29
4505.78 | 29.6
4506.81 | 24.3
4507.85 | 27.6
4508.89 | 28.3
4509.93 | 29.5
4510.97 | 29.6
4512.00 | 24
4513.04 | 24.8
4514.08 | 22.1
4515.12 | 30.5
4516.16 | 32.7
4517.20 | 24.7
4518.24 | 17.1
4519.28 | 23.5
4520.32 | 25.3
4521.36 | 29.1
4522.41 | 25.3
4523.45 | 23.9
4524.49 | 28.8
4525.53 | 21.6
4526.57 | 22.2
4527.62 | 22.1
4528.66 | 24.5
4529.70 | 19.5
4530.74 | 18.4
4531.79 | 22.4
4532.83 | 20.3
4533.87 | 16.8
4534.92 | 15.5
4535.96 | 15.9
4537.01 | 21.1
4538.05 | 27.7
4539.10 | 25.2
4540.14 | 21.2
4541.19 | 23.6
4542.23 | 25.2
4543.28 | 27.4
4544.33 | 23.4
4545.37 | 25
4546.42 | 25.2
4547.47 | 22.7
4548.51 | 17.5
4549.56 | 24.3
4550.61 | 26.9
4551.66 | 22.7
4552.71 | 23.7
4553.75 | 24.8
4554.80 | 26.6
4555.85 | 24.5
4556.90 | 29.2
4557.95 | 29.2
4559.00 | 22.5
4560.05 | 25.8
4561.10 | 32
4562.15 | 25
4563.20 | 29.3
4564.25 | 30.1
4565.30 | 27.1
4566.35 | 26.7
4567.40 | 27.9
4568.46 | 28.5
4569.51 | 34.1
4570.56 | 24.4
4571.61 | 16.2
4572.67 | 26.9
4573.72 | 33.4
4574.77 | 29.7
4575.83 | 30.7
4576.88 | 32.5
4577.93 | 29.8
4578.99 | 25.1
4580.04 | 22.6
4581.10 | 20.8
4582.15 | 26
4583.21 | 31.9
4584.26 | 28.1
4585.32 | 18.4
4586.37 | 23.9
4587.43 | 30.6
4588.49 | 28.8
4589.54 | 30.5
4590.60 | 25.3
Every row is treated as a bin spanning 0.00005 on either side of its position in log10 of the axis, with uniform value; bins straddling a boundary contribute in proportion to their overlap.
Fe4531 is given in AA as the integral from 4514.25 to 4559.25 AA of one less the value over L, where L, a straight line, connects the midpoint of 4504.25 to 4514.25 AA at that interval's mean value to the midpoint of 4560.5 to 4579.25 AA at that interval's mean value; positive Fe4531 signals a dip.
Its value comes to 6.4 AA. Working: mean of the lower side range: 27.1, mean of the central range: 23.7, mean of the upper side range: 28.3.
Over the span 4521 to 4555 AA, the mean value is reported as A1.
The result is 23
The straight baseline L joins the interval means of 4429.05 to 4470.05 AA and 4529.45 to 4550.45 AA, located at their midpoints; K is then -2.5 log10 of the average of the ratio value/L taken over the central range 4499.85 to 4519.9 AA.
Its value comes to -0.237 mag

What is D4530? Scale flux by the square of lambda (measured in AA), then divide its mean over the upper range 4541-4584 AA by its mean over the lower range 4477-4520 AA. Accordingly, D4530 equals 1.10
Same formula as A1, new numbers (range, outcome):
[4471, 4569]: 24.6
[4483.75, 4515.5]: 25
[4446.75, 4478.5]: 21.4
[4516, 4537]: 22.3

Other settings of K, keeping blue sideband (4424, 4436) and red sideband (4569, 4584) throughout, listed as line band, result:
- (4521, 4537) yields 0.131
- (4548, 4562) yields 0.032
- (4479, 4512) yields -0.102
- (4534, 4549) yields 0.127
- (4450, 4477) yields -0.044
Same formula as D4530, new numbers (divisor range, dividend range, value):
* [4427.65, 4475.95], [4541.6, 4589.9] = 1.34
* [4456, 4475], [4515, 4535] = 1.10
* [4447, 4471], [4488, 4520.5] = 1.27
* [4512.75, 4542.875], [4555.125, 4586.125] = 1.20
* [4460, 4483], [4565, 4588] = 1.23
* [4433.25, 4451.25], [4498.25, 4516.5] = 1.39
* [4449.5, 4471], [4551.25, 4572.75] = 1.39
